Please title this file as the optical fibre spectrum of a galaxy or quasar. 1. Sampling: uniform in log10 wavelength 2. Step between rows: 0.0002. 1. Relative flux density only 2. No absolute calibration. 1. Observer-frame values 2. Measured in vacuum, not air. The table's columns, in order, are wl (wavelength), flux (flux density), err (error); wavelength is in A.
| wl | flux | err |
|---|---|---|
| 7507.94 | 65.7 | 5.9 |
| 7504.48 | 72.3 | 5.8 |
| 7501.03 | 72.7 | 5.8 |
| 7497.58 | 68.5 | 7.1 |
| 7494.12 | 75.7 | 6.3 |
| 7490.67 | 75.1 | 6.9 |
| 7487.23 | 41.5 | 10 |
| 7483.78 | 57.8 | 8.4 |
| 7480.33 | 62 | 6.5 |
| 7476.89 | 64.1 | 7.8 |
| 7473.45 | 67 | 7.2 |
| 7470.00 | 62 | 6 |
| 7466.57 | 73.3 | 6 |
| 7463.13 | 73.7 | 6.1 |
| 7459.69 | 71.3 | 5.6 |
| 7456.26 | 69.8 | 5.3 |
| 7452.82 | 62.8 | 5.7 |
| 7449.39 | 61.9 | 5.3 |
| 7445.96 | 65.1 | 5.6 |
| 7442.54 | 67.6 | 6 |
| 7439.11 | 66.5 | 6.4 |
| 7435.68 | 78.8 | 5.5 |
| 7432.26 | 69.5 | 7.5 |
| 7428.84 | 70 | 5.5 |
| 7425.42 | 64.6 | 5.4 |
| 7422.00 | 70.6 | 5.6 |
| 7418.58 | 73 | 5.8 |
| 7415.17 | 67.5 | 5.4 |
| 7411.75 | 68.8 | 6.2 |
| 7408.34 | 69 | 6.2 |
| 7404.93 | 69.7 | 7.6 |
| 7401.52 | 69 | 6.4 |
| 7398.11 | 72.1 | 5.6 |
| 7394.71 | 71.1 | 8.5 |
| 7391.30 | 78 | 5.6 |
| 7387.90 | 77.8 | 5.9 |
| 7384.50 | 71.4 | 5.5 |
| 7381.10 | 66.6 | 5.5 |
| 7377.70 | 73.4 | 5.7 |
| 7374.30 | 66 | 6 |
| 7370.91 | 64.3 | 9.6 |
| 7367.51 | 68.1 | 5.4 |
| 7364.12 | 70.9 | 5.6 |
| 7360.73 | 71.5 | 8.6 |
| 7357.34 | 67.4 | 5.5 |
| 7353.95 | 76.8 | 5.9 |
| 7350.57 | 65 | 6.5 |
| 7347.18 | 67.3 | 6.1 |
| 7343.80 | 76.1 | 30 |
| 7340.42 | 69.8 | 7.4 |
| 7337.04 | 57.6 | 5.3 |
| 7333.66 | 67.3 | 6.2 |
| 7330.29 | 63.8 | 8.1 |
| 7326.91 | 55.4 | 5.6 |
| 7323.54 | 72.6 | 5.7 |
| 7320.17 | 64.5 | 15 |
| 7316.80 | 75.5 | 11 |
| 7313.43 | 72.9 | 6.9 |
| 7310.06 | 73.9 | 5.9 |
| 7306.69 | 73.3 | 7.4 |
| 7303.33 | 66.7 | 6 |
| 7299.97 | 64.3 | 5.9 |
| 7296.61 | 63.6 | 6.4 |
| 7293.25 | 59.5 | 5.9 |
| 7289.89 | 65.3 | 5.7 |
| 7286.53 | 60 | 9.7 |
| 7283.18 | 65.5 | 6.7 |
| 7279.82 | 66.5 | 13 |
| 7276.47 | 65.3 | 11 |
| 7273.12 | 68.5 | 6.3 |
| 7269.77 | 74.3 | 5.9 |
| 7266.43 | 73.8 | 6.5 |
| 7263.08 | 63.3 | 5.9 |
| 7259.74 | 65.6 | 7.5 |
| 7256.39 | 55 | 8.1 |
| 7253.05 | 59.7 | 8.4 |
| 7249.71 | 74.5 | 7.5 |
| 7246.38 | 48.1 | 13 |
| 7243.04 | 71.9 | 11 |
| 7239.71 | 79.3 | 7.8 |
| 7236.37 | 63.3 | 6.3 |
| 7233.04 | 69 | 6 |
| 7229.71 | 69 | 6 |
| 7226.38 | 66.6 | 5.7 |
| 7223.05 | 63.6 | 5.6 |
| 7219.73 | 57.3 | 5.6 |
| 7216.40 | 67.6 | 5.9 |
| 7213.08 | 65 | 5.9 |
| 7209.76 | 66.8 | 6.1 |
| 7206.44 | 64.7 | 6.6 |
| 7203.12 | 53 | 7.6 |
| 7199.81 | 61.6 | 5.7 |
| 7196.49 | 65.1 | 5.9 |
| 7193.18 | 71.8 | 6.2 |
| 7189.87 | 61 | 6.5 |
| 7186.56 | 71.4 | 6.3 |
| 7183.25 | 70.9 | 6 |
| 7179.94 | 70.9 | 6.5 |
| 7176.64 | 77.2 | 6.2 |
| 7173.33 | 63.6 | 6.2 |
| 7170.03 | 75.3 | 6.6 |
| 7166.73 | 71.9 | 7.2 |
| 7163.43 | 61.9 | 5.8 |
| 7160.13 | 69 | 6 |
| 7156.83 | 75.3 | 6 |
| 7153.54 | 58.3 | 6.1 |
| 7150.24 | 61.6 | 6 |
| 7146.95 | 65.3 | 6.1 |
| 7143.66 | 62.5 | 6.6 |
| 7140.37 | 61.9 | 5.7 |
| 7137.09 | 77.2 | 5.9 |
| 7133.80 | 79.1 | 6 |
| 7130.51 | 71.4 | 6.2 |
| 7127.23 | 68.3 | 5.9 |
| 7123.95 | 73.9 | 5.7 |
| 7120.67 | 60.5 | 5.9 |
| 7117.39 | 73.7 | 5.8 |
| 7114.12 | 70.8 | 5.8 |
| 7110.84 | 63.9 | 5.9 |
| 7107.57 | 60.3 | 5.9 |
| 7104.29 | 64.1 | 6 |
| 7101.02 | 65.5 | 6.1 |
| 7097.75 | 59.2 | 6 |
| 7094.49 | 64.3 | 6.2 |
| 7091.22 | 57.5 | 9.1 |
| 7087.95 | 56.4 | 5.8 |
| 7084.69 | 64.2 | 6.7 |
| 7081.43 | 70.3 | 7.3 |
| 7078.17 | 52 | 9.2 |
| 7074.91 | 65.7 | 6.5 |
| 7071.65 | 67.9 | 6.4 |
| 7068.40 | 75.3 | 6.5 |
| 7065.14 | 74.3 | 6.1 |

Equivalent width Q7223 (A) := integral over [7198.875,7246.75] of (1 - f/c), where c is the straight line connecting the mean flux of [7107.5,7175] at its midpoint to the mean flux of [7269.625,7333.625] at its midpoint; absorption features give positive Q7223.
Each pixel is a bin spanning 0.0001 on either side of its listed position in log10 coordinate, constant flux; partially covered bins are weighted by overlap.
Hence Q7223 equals 1.74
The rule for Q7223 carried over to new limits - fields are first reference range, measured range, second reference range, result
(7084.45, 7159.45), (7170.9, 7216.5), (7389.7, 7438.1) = 0.4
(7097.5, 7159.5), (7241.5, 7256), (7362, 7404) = 1.3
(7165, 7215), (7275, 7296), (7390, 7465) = 1.4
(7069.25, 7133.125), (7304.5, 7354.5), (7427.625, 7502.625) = -1.7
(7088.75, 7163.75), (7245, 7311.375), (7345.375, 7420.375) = 3.2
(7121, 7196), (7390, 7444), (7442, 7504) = -2.9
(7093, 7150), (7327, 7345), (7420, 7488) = 0.3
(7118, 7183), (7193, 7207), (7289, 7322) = 1.3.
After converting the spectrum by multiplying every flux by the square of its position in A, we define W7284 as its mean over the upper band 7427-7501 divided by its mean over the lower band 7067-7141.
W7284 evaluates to 1.1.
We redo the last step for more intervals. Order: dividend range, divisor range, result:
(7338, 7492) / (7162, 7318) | 1.08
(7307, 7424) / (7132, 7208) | 1.09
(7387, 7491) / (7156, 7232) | 1.09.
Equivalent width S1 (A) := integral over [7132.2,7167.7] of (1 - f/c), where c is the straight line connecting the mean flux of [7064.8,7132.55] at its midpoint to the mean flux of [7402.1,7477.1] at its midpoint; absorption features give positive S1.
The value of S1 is -0.8 A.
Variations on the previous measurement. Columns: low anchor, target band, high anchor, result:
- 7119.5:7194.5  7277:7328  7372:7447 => 2.12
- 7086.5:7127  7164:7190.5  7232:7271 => -2.01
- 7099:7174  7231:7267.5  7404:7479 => 1.21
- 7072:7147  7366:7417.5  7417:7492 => -2.91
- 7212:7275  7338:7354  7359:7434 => -0.23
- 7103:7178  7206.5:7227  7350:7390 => 1.31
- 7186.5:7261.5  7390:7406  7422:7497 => -1.37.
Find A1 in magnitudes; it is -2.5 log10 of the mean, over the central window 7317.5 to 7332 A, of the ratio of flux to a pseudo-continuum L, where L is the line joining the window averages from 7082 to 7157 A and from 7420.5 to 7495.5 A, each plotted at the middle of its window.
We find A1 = 0.02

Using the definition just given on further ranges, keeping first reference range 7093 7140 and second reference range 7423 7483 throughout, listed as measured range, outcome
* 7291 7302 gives 0.08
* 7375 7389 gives -0.06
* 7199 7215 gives 0.09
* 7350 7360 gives -0.04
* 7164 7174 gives -0.03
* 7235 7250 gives 0.01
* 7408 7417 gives -0.01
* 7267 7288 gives 0.01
